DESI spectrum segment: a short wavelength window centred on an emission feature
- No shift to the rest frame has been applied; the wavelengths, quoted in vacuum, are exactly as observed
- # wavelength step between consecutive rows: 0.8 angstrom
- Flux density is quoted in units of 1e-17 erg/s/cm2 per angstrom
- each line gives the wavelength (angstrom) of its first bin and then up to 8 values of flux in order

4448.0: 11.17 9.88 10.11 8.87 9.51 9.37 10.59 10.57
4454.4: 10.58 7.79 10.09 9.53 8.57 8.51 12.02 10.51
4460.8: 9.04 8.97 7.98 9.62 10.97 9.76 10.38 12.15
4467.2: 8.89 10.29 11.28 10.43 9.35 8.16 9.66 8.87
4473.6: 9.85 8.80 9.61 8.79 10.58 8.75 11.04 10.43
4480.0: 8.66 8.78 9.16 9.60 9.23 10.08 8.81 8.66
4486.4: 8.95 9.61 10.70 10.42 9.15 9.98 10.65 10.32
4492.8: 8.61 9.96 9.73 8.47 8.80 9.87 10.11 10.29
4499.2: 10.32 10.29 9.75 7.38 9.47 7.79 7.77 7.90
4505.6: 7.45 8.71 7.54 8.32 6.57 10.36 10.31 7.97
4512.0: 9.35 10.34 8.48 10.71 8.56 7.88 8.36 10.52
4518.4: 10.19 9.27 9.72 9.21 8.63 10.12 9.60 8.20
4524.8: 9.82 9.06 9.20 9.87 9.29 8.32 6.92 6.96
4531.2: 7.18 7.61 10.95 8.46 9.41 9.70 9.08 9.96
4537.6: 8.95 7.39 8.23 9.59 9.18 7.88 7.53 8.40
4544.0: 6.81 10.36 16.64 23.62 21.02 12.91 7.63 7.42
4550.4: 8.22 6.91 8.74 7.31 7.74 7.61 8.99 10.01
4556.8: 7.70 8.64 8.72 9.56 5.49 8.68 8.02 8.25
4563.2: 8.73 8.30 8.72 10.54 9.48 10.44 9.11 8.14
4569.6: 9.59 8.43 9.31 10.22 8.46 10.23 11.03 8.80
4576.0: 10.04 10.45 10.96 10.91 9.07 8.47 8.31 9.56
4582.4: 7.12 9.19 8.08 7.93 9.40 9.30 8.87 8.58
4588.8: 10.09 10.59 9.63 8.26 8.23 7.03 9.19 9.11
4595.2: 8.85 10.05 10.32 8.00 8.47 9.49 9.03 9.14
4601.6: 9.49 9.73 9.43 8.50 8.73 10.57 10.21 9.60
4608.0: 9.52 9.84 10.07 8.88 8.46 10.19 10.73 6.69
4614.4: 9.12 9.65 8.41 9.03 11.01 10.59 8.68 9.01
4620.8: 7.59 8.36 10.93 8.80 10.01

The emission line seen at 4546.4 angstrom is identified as H-gamma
